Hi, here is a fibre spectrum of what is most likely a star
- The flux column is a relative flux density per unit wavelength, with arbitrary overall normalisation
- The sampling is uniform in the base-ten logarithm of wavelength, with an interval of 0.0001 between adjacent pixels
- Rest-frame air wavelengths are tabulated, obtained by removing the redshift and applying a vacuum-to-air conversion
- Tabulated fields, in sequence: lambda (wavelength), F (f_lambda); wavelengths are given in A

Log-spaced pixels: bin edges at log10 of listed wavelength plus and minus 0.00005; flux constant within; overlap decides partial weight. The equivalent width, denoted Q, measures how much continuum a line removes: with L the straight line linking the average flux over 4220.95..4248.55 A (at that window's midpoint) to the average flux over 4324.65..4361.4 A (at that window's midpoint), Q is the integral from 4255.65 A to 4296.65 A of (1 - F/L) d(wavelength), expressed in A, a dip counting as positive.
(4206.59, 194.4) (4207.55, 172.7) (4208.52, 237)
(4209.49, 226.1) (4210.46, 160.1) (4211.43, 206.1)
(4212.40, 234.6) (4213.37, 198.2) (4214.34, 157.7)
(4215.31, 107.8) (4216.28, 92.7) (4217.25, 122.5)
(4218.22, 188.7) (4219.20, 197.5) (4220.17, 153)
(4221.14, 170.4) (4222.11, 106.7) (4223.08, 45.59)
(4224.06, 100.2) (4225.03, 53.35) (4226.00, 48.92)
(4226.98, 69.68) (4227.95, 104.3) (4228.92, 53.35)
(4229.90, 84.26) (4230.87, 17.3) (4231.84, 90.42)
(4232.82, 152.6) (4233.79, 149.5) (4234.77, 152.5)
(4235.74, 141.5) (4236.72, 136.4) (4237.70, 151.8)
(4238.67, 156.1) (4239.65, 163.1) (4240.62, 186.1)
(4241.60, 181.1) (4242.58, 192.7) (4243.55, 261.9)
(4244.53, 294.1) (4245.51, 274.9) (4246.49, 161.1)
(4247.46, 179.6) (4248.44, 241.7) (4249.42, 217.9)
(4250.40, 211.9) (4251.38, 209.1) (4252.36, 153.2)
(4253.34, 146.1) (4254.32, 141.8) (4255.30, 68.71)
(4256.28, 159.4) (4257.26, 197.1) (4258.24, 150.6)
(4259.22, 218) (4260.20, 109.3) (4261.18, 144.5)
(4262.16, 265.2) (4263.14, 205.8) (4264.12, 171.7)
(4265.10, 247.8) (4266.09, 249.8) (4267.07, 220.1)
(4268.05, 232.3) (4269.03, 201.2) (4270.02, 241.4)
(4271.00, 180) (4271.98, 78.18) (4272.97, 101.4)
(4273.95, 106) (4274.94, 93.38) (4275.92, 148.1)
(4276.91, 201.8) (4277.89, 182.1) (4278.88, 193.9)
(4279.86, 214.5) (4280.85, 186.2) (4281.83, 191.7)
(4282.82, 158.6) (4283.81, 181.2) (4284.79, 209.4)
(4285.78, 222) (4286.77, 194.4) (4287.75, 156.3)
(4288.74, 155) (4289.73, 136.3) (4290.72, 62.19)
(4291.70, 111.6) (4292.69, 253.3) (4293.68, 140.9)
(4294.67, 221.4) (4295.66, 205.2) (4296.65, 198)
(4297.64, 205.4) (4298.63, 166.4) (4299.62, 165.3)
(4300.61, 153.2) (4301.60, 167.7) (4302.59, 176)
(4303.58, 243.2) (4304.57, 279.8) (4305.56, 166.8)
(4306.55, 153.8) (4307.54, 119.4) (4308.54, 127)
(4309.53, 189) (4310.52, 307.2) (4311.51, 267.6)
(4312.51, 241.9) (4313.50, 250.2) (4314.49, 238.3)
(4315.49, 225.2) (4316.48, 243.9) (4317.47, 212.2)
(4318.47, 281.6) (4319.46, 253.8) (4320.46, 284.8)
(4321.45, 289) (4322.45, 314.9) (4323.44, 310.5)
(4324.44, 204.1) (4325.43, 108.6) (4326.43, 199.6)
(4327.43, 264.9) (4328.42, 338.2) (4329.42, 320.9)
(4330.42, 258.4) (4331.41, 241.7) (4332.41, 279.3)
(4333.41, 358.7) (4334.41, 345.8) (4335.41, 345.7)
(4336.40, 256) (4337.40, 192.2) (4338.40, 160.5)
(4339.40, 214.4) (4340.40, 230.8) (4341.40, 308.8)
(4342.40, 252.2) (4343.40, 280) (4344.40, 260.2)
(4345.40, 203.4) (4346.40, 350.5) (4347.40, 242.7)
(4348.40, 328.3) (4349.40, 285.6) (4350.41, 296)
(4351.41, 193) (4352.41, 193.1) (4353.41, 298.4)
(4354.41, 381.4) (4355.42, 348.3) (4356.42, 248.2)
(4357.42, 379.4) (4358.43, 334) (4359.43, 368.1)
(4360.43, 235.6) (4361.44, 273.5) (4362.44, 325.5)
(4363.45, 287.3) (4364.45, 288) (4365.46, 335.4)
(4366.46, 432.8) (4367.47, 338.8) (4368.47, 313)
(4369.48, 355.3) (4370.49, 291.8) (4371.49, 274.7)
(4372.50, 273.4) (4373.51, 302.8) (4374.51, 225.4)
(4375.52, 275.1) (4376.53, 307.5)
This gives 2.7 A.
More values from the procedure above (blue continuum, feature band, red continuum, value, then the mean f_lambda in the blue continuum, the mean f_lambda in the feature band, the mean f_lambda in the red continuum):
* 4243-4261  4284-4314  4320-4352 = 5.7 A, 188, 188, 266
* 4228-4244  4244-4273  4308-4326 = -4.0 A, 141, 191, 241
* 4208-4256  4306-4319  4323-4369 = 1.4 A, 154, 220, 283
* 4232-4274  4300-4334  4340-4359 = 1.9 A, 182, 238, 286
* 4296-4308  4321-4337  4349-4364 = -2.5 A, 183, 277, 297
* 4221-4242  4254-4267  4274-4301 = -3.2 A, 113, 181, 173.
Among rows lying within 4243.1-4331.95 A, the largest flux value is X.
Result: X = 338.2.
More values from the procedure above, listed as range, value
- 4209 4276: 294.1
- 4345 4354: 350.5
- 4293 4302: 221.4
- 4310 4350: 358.7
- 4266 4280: 249.8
